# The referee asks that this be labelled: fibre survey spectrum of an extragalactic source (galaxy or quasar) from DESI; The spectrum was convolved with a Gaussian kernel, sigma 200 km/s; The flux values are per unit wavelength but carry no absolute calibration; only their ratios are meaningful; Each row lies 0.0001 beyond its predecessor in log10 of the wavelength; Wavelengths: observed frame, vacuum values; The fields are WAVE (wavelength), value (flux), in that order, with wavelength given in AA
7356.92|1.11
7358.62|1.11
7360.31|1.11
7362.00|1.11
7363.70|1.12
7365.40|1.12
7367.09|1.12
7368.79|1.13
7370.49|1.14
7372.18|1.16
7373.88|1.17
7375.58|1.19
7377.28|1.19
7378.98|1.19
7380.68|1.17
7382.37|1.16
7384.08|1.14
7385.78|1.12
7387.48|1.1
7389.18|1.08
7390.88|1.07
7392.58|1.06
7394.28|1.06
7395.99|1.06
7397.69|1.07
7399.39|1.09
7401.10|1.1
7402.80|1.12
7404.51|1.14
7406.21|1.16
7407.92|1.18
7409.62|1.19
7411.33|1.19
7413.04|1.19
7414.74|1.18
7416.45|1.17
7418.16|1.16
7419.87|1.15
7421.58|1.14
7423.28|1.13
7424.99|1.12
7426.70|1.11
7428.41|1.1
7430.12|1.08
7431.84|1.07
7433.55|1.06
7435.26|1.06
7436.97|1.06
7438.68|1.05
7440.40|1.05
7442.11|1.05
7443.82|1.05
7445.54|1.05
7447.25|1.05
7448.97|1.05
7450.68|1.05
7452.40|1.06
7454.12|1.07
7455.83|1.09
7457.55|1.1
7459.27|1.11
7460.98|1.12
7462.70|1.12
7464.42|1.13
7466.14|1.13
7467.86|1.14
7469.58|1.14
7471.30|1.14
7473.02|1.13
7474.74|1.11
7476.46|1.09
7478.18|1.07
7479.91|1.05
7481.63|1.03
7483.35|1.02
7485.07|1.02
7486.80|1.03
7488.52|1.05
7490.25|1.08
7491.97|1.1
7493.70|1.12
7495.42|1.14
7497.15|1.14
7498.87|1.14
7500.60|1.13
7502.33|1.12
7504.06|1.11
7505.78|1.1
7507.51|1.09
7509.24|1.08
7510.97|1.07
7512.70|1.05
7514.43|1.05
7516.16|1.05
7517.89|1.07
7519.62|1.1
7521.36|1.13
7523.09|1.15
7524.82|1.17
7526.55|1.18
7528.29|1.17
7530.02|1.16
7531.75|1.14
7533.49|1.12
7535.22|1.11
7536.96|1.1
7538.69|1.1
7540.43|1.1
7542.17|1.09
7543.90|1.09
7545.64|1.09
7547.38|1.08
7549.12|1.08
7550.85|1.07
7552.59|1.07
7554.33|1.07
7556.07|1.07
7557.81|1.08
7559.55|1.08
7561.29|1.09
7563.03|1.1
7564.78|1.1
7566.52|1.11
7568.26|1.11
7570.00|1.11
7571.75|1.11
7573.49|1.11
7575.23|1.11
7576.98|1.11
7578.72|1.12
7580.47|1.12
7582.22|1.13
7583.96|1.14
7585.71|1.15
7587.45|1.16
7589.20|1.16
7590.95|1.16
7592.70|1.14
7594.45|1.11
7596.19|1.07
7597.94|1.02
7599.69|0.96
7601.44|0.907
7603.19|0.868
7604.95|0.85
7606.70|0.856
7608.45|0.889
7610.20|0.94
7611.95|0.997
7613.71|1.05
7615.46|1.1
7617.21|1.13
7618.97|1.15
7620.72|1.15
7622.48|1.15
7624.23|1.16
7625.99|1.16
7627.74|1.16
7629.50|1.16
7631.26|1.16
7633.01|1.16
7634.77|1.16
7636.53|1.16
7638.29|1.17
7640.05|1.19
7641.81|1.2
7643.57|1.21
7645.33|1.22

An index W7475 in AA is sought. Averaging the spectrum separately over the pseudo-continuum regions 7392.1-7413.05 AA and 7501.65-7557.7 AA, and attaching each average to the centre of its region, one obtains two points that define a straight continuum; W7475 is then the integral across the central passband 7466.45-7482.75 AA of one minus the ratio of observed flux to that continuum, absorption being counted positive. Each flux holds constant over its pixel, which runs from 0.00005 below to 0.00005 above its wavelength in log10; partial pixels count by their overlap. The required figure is 0.15 AA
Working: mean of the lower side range 1.12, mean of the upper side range 1.1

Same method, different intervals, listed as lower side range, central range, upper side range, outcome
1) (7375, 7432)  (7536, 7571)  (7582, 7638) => 0.1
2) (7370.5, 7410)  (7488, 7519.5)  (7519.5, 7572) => 0.5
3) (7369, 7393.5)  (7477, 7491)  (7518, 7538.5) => 1.1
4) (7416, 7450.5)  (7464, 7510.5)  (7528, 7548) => 0.1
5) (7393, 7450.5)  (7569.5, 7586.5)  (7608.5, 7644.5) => 0.0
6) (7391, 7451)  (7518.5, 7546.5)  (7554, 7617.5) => -1.2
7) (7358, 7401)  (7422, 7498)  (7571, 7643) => 1.8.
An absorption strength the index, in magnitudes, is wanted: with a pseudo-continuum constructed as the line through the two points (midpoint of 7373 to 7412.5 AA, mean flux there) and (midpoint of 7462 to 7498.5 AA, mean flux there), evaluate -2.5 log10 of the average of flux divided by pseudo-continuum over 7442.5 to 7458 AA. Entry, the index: 0.05 mag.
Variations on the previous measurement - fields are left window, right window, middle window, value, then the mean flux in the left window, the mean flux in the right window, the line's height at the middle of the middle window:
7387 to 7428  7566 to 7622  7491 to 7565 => -0.016 mag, 1.13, 1.07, 1.09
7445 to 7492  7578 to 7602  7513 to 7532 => -0.031 mag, 1.08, 1.1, 1.09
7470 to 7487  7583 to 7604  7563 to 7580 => -0.037 mag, 1.07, 1.07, 1.07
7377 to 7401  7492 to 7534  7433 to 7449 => 0.059 mag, 1.11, 1.12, 1.11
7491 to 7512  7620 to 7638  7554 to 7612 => 0.077 mag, 1.11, 1.16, 1.14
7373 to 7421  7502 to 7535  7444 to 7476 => 0.025 mag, 1.14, 1.11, 1.12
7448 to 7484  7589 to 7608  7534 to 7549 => -0.055 mag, 1.09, 1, 1.04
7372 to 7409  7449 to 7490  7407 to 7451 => 0.001 mag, 1.13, 1.09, 1.11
